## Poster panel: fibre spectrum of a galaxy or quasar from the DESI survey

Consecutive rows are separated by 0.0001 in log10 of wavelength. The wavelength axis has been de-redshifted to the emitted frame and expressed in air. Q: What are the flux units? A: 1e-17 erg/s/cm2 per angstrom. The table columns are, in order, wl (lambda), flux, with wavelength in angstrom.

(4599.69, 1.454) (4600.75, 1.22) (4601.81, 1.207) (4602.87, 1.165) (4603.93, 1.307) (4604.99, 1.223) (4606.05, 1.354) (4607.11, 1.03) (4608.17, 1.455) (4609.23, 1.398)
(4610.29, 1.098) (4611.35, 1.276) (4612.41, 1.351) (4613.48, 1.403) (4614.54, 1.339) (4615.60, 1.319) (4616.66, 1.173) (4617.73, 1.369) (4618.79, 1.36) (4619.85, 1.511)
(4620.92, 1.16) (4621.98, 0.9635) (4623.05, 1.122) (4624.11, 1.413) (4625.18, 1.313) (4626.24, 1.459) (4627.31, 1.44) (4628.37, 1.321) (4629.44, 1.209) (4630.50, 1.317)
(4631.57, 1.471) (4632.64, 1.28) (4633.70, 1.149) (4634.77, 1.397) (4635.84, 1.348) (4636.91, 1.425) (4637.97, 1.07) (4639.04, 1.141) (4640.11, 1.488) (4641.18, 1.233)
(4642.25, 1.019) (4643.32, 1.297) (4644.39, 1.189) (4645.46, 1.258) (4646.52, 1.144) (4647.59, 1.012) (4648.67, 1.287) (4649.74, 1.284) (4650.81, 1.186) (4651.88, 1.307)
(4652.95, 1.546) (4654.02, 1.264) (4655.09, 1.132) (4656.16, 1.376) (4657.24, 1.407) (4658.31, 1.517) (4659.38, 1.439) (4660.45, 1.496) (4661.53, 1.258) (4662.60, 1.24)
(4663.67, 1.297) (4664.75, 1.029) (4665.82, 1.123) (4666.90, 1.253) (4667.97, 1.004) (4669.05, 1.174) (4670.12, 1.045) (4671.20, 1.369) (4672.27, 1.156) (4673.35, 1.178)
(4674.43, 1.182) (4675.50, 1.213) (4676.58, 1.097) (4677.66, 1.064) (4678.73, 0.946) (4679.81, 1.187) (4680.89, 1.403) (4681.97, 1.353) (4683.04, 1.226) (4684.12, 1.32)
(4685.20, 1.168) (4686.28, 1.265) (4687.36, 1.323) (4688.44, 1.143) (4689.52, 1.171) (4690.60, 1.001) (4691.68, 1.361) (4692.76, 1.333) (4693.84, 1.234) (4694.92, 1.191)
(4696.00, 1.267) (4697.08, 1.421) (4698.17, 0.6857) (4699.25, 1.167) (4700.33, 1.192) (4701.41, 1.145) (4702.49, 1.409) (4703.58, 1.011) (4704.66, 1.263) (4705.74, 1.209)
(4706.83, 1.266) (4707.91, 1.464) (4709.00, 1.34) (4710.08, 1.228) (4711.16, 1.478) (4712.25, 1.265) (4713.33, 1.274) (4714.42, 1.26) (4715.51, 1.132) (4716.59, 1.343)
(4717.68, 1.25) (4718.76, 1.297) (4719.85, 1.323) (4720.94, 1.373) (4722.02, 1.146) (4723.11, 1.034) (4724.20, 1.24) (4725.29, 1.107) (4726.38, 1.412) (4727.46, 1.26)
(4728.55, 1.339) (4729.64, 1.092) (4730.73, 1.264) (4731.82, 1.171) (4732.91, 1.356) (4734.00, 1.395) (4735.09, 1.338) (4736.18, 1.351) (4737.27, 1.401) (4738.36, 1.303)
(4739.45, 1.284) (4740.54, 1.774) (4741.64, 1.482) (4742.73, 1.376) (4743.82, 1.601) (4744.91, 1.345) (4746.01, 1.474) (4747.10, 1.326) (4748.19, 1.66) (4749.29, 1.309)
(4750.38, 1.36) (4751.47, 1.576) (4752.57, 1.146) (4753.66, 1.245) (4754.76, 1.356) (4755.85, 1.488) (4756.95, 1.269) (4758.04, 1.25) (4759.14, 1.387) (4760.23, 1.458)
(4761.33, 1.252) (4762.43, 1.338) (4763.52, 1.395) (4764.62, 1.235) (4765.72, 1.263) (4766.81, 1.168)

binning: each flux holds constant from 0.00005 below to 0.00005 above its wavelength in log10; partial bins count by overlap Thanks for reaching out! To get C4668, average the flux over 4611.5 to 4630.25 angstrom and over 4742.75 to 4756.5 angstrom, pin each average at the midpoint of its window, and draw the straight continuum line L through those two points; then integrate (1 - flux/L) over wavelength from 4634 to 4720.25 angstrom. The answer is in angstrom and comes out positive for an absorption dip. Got 7.0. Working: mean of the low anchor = 1.31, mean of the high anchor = 1.4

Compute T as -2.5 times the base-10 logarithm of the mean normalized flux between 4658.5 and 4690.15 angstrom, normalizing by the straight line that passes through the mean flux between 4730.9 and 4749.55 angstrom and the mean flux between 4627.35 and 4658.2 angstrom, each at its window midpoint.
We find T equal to 0.09 mag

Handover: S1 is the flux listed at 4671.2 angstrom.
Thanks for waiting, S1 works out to 1.369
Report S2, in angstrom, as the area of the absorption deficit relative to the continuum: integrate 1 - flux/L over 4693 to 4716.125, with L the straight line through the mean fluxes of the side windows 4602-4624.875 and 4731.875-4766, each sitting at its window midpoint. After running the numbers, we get 1.9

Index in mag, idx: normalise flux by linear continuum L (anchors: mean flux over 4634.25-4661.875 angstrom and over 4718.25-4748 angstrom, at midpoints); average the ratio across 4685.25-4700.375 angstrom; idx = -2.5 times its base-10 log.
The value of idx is 0.10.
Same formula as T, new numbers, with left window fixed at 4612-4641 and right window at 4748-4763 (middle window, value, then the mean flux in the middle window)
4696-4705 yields 0.15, 1.17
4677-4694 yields 0.10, 1.22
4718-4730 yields 0.09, 1.24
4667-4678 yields 0.15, 1.15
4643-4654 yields 0.05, 1.25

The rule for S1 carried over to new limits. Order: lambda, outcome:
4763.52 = 1.395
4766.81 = 1.168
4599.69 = 1.454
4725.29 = 1.107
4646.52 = 1.144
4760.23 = 1.458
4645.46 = 1.258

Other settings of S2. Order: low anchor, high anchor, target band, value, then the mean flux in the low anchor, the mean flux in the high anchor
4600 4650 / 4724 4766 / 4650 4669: 0.2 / 1.27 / 1.35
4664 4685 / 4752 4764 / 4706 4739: -0.5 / 1.18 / 1.33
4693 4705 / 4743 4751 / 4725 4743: 0.4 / 1.18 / 1.44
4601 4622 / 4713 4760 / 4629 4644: 0.2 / 1.28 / 1.33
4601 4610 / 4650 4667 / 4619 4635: -0.3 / 1.26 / 1.31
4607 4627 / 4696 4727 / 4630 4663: -0.3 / 1.3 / 1.24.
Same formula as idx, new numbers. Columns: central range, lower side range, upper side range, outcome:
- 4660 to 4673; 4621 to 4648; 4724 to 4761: 0.08 mag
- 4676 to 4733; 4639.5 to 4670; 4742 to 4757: 0.09 mag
